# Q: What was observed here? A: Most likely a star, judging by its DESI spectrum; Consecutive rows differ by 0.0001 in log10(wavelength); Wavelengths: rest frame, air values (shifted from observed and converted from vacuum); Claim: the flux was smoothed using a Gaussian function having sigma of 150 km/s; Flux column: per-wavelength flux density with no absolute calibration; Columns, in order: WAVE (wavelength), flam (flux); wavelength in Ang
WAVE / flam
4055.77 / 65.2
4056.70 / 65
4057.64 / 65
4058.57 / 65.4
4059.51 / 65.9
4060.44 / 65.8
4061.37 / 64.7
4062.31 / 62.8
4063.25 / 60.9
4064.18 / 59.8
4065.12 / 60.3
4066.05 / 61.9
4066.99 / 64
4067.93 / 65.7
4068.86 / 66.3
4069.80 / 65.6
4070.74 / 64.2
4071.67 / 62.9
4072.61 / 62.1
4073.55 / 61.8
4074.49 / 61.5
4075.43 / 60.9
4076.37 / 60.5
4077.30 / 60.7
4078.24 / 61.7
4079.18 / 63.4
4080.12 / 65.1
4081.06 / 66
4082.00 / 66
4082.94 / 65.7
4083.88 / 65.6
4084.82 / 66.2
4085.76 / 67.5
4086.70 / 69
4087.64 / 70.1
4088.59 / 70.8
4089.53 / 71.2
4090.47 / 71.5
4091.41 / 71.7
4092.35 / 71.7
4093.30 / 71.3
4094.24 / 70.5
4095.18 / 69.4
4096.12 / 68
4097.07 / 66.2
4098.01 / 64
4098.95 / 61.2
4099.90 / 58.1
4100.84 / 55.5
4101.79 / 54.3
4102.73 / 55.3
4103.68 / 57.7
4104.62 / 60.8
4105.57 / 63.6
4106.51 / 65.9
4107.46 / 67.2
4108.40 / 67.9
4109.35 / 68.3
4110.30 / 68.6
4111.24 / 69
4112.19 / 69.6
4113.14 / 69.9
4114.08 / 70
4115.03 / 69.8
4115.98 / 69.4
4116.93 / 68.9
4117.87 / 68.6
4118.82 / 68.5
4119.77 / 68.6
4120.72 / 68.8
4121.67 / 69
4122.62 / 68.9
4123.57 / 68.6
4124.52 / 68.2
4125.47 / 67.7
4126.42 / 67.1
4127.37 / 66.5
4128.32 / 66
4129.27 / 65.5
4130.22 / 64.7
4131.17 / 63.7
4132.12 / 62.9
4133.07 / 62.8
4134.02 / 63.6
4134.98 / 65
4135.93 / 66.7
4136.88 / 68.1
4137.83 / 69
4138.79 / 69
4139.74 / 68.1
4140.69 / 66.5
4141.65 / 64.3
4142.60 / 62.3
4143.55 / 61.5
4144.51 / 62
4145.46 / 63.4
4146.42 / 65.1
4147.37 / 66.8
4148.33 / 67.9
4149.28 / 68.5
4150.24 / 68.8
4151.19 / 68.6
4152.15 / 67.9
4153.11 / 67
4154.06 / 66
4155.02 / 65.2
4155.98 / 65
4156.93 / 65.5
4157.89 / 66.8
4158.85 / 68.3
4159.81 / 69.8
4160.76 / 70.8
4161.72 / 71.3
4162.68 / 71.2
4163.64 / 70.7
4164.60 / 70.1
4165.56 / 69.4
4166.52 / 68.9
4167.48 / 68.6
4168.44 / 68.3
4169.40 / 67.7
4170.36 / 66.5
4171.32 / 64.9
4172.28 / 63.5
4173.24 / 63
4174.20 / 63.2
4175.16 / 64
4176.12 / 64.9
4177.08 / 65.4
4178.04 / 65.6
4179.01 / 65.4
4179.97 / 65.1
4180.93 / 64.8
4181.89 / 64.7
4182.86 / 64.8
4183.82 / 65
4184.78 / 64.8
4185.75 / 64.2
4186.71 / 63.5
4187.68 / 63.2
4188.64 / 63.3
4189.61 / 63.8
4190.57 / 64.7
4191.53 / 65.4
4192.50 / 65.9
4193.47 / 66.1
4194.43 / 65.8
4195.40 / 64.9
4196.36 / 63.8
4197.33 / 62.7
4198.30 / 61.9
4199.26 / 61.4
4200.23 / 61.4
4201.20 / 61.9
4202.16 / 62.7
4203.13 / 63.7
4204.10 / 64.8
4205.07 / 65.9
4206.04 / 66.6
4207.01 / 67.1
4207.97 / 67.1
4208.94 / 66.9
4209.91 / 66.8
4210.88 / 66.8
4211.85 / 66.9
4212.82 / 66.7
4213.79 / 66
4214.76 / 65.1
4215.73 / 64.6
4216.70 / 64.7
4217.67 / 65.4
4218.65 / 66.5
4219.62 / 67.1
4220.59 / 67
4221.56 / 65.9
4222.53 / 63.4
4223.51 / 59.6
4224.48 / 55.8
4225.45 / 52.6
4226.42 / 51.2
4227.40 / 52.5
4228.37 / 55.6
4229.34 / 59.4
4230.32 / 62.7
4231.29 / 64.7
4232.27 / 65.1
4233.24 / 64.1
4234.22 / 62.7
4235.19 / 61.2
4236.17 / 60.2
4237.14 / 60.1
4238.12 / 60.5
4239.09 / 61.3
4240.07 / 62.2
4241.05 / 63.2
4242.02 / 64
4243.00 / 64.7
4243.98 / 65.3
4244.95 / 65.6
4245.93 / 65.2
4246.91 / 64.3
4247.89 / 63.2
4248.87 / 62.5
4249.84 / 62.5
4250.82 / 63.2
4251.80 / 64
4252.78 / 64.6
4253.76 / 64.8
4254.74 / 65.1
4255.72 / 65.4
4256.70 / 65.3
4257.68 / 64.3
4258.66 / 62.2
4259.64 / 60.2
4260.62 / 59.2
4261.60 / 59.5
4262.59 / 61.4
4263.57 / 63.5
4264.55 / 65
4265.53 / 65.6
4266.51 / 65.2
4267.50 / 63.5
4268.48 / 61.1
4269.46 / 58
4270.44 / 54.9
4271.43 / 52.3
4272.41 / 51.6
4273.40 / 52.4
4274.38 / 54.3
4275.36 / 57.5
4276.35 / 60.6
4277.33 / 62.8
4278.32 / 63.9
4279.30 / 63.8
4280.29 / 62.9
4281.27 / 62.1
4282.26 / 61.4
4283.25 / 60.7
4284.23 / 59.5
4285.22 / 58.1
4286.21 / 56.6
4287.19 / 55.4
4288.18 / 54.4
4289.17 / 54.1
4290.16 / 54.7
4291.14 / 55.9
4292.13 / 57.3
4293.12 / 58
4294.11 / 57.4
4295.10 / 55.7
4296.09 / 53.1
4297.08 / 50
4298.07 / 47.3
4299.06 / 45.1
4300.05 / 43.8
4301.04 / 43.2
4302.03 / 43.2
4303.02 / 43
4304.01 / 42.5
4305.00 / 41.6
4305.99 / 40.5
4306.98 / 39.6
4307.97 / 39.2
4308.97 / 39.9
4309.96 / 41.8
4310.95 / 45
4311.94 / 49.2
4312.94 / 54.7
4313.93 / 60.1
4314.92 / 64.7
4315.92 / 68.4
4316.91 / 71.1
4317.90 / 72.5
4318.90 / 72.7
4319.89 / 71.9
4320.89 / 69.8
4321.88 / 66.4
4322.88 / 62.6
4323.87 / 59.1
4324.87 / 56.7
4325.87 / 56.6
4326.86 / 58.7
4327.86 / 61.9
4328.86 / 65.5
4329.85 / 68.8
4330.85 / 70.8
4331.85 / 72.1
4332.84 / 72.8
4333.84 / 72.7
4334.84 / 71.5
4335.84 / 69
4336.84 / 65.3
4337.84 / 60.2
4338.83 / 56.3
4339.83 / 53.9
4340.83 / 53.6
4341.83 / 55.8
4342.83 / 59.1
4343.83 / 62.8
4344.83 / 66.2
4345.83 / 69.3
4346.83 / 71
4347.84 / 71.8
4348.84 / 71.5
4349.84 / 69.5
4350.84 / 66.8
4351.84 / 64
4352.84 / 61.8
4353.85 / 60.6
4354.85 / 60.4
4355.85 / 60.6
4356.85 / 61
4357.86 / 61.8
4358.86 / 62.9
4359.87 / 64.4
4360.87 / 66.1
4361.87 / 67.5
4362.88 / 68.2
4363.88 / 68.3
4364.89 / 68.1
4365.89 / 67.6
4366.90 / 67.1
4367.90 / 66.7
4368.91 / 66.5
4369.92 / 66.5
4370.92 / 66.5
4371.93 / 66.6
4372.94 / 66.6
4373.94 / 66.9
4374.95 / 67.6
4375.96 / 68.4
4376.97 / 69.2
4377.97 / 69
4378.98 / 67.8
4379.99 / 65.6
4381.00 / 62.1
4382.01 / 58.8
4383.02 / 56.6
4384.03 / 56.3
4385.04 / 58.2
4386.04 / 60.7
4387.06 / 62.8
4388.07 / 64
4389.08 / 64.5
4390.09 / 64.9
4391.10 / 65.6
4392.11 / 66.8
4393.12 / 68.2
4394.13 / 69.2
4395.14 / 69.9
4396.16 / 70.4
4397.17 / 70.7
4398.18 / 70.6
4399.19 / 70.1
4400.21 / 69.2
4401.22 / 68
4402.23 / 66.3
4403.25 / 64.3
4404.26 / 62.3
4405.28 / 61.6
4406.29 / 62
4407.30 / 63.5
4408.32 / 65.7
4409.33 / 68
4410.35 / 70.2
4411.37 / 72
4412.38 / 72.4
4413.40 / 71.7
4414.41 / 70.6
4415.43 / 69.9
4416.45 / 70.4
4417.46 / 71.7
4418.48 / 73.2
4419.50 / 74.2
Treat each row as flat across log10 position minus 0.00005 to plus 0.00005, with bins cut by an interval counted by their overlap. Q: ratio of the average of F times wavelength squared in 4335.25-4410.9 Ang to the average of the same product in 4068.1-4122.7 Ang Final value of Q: 1.13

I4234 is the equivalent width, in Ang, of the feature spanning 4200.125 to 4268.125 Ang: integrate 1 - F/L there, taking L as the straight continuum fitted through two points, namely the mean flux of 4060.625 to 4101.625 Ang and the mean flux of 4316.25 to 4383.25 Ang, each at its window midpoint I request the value 2.0 Ang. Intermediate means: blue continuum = 64.9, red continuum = 65.4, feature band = 63.2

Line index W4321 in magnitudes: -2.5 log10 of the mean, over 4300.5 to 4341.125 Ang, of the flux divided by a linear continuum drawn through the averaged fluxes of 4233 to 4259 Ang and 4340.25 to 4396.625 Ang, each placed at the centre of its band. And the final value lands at 0.11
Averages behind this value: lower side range 63.4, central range 58.3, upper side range 65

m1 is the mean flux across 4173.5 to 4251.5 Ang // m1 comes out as 63.6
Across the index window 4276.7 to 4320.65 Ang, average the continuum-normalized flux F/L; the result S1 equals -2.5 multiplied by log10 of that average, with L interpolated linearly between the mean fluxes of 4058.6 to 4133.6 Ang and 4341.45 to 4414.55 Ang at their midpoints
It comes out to 0.20 mag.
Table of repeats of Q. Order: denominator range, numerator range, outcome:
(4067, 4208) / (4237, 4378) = 1.00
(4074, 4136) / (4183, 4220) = 1.03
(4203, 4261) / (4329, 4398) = 1.10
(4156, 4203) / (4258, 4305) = 0.90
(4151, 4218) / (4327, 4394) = 1.07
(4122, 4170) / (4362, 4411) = 1.10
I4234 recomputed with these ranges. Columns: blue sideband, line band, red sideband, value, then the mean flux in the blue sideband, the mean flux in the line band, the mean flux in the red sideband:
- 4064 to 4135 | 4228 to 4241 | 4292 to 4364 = 0.1 Ang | 65.6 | 61.6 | 59.6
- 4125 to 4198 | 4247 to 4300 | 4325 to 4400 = 5.1 Ang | 66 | 59.2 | 65.2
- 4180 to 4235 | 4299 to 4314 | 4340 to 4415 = 4.8 Ang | 63.6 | 44.1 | 65.6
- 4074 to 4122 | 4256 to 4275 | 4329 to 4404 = 1.7 Ang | 66.1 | 60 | 65.6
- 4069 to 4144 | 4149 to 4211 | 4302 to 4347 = -2.1 Ang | 65.9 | 65.9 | 59.5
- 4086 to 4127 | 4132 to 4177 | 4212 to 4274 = -0.9 Ang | 67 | 66.6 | 62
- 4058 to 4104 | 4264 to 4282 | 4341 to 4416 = 1.5 Ang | 64.5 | 59.9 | 65.8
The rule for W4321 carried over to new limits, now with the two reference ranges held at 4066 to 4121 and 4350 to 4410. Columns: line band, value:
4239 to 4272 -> 0.05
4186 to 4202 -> 0.03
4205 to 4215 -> -0.02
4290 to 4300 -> 0.23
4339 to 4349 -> 0.04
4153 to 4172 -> -0.04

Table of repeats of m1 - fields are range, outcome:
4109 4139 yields 67.5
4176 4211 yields 64.6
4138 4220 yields 65.8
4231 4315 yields 57.5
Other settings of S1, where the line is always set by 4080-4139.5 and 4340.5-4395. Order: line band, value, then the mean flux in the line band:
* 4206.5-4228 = 0.042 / 63.4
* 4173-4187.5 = 0.026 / 64.6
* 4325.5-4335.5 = -0.036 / 67.3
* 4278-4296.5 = 0.129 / 58.1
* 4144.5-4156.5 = -0.003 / 66.5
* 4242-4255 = 0.025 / 64.2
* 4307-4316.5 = 0.267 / 51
